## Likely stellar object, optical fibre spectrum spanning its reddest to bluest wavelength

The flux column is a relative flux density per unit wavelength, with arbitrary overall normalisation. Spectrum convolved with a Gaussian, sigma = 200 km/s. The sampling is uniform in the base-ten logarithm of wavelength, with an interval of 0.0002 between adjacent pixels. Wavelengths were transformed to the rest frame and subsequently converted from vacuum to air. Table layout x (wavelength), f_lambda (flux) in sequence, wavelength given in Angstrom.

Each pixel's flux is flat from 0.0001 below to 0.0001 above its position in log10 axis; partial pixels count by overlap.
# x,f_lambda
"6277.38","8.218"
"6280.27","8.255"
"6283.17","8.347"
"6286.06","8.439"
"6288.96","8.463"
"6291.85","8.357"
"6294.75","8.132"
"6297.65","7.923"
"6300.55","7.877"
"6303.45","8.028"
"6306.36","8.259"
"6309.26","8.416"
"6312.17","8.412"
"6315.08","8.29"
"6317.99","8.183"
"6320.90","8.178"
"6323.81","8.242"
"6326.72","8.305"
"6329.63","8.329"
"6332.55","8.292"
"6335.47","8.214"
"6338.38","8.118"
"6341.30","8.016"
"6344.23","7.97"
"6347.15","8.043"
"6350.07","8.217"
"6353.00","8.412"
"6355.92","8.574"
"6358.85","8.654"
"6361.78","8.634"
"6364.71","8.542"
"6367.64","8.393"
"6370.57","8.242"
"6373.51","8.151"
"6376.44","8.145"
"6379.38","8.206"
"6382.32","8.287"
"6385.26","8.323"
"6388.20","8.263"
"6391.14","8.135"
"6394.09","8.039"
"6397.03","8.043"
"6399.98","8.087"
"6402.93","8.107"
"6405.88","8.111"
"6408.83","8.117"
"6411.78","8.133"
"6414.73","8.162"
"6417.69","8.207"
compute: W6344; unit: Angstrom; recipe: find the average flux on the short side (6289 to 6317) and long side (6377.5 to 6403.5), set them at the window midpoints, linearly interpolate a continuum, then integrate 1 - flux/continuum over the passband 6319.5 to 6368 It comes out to -0.69 Angstrom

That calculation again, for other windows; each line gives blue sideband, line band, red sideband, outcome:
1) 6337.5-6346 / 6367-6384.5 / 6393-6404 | -0.4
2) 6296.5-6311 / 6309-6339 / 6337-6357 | -0.5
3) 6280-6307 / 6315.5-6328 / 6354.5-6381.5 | 0.1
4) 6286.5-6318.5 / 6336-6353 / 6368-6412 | 0.2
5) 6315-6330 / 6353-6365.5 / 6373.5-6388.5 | -0.5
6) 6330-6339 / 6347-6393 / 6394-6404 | -1.1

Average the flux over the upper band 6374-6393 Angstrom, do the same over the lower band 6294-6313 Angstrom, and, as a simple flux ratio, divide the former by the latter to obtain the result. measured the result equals 1.01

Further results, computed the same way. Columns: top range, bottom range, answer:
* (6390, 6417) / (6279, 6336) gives 0.98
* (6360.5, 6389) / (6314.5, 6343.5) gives 1.01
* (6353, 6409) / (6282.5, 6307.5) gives 1.01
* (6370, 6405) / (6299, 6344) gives 1.00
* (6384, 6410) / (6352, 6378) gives 0.97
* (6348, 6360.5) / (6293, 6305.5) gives 1.05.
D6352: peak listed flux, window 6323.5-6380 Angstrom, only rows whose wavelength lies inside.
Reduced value 8.654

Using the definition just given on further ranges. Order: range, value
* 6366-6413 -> 8.393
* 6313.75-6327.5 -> 8.305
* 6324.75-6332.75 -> 8.329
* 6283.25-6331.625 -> 8.463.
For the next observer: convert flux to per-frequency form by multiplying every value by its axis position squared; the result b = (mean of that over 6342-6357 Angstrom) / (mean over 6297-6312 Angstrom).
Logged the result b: 1.03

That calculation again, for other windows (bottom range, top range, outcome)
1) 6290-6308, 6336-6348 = 1.01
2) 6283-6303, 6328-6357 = 1.02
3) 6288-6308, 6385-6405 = 1.03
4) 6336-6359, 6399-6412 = 1.00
